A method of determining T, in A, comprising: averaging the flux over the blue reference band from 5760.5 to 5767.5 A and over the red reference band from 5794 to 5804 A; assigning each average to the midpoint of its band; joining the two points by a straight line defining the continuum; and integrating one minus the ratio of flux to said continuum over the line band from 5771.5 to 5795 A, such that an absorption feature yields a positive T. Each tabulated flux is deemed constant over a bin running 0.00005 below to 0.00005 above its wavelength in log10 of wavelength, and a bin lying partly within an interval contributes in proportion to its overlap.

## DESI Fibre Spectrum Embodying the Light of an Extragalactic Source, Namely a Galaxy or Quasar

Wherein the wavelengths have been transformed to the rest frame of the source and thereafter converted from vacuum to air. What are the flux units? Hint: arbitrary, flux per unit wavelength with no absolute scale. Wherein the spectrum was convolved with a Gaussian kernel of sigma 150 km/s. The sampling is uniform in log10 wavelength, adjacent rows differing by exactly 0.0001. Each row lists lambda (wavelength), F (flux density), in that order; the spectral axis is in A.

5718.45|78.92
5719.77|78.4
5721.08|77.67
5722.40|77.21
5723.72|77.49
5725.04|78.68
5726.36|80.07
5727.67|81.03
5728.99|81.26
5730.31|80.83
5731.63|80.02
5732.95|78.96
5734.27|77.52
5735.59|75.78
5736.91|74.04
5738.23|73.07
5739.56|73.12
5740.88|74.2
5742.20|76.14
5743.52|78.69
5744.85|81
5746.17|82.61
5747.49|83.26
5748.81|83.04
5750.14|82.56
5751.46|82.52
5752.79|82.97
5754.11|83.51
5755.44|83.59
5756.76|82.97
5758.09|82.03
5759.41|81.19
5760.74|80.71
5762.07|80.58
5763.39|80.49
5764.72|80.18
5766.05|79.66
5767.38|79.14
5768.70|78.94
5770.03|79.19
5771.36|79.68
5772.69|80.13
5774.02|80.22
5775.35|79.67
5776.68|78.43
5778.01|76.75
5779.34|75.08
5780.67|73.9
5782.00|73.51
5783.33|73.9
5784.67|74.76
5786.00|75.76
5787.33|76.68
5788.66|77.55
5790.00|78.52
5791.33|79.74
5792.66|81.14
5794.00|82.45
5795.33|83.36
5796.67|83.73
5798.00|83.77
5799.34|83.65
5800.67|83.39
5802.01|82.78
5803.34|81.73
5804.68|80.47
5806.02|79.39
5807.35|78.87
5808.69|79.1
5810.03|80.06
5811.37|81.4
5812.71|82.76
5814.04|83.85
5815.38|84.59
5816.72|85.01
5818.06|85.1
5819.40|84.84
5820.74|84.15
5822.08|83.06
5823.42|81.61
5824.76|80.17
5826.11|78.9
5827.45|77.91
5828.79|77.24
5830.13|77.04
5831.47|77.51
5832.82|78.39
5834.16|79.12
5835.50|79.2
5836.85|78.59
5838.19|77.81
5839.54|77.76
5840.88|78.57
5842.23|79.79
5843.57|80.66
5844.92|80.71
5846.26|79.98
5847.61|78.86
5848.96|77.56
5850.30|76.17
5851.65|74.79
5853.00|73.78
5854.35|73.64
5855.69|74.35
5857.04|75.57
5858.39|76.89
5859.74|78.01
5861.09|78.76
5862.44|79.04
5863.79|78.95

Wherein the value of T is 1.2 A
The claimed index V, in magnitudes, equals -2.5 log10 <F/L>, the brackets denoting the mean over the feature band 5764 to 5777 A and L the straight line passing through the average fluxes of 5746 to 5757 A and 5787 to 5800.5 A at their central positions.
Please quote 0.04 mag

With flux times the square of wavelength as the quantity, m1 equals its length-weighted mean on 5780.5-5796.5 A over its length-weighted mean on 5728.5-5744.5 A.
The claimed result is 1.0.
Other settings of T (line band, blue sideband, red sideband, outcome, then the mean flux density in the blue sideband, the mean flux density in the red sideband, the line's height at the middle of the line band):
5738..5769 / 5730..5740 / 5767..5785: -1.4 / 76.5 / 77.4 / 76.9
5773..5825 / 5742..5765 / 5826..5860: -0.5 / 81.7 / 77.6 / 79.6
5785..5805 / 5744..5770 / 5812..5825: 0.5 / 81.6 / 83.7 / 82.9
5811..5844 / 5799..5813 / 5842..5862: -0.5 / 81.1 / 77.3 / 79.3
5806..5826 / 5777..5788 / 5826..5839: -1.3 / 75.2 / 78.1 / 77.2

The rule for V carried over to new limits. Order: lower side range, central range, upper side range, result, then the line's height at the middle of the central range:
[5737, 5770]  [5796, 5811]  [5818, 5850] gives -0.02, 79.8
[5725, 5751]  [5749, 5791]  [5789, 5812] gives 0.01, 80.1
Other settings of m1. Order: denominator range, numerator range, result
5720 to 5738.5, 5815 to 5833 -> 1.07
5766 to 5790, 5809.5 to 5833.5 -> 1.07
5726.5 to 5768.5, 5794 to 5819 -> 1.05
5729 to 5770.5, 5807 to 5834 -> 1.04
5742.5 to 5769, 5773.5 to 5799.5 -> 0.97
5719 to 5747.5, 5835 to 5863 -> 1.03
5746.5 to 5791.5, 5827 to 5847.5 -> 1.01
